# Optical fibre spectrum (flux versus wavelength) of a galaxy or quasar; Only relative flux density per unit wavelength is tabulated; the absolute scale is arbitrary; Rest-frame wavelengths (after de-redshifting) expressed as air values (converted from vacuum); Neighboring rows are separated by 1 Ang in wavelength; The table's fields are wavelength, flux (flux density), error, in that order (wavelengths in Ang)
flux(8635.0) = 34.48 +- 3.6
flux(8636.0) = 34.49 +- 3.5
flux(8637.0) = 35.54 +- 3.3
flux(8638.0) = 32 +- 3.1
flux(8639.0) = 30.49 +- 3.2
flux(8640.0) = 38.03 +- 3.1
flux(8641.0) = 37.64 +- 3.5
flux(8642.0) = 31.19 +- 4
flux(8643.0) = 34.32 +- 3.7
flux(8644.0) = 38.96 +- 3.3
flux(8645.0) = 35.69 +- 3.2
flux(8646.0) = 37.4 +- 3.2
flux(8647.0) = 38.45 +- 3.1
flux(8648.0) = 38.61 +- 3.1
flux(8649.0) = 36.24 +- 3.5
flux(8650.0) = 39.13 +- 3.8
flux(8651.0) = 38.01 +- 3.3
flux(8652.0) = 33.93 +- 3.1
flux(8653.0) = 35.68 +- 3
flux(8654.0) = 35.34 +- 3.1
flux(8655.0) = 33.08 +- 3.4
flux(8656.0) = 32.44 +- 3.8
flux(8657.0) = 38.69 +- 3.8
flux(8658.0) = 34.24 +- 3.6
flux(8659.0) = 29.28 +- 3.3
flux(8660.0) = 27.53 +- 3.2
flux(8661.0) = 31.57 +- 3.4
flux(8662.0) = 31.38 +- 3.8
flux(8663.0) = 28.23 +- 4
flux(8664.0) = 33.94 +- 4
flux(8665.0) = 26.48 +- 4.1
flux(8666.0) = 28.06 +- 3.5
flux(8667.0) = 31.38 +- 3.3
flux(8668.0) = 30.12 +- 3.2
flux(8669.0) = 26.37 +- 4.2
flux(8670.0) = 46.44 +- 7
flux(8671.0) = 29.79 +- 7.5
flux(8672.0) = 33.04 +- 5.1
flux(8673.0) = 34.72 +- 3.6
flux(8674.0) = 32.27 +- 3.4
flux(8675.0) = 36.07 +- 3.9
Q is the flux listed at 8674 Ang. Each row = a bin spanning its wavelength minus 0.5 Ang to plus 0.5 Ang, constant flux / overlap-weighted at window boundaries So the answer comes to 32.27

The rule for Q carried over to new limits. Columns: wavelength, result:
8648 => 38.61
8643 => 34.32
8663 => 28.23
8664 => 33.94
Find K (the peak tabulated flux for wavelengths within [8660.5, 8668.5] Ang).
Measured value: 33.94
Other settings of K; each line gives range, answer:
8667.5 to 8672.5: 46.44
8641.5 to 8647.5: 38.96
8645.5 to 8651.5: 39.13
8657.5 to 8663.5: 34.24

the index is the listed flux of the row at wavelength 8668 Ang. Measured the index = 30.12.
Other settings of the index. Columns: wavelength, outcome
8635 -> 34.48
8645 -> 35.69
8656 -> 32.44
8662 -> 31.38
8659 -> 29.28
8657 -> 38.69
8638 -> 32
